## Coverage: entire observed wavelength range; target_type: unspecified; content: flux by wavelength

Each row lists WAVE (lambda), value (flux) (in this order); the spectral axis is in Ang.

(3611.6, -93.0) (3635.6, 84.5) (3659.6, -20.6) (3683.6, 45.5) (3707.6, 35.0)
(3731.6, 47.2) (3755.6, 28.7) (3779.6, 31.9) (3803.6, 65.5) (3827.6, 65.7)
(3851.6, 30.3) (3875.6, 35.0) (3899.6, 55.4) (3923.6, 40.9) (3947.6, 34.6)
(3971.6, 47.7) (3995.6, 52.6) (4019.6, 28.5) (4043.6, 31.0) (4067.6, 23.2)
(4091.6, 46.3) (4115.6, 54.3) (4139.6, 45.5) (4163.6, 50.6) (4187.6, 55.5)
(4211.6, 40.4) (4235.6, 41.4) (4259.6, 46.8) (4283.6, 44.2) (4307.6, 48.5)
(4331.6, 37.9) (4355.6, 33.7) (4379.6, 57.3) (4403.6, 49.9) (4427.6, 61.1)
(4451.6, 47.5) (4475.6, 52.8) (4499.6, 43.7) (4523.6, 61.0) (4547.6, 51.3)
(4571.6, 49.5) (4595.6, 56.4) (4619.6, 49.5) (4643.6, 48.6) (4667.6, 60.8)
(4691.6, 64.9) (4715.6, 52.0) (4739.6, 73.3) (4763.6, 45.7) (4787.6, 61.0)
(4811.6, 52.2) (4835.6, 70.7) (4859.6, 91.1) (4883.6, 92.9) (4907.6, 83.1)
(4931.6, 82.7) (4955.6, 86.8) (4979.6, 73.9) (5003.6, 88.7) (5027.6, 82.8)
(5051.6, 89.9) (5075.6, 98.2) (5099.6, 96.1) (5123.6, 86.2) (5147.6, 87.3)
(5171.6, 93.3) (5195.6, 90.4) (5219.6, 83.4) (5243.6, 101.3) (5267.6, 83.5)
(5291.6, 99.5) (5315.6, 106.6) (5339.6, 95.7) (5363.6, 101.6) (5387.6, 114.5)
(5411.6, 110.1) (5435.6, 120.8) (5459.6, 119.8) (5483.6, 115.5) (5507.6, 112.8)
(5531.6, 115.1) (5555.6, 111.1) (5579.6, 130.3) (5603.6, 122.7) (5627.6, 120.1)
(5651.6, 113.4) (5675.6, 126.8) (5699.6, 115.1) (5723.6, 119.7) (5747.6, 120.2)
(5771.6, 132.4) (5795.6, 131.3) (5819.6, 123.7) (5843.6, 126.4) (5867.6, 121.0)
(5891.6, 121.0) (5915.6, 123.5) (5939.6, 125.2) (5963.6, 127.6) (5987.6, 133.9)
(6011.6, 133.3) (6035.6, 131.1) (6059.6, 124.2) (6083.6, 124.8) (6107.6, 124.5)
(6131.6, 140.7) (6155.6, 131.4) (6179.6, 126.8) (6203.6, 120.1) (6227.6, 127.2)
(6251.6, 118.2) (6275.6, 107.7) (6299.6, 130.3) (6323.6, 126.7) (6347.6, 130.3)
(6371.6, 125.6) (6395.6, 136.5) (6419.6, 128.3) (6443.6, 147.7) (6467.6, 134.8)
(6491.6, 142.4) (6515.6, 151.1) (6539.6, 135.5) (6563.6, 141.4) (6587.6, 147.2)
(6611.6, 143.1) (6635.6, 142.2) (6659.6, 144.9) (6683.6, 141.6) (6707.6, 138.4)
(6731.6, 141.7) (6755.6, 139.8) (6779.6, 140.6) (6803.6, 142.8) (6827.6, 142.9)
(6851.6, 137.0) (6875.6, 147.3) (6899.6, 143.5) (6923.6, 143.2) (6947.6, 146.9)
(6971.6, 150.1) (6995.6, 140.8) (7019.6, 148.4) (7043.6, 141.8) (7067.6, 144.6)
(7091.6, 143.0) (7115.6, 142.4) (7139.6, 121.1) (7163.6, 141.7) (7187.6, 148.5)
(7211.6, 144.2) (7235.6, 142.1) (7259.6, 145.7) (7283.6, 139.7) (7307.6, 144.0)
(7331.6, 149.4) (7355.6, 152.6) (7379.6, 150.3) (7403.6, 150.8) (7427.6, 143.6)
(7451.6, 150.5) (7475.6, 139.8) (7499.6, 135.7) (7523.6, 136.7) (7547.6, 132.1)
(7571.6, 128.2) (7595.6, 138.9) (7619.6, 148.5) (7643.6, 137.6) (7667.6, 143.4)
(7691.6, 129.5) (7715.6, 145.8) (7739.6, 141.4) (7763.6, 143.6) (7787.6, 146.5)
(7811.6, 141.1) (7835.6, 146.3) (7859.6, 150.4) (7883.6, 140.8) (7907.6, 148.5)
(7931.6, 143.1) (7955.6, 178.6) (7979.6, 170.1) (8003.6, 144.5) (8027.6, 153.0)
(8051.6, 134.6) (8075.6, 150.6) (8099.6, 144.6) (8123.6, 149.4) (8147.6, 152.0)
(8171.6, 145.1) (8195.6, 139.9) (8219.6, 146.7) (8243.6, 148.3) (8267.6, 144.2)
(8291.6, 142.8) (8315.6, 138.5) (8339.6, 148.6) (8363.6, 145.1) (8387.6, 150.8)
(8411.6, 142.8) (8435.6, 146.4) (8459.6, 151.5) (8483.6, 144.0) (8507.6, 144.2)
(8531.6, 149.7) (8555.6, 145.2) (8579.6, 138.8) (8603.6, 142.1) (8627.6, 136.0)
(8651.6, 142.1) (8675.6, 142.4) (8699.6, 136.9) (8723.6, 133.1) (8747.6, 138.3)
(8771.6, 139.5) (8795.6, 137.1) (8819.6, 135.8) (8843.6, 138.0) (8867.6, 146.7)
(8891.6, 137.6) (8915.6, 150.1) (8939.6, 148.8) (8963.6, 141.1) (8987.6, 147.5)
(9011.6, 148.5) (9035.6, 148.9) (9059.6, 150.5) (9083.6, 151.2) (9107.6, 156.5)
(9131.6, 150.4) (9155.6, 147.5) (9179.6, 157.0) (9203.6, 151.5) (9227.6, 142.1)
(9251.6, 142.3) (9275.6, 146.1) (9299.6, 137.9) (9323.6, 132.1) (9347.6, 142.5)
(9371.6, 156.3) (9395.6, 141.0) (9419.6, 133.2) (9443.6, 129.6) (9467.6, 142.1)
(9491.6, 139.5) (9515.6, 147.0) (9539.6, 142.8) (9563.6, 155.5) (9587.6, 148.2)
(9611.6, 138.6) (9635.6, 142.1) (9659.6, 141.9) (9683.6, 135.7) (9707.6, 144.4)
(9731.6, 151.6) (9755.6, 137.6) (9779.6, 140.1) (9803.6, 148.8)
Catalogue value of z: 0.21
